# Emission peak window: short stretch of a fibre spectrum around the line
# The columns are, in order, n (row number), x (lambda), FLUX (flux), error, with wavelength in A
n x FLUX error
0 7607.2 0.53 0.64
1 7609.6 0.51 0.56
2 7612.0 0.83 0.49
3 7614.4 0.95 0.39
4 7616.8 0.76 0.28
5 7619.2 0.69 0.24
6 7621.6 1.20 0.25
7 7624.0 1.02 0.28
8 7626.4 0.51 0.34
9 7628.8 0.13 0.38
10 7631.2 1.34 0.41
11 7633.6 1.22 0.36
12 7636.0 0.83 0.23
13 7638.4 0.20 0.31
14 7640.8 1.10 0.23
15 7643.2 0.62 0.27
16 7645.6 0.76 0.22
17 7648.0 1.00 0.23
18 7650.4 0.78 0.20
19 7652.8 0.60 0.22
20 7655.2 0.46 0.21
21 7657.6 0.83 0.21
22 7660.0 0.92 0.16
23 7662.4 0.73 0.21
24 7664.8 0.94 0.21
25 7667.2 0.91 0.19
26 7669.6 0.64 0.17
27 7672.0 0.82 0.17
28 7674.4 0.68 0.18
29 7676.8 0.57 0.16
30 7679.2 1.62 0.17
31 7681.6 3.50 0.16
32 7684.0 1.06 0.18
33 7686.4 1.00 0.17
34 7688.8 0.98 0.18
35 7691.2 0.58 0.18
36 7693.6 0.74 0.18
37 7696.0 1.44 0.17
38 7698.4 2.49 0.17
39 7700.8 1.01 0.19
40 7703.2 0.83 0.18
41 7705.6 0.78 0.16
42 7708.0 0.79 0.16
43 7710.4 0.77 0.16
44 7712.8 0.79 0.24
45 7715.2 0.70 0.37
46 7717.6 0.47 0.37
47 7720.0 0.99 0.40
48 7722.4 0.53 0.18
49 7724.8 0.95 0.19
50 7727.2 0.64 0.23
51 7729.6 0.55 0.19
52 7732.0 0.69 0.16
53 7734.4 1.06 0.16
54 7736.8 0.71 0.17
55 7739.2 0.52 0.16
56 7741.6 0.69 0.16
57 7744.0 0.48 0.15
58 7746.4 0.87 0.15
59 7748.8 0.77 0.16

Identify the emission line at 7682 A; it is [S II] 6716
